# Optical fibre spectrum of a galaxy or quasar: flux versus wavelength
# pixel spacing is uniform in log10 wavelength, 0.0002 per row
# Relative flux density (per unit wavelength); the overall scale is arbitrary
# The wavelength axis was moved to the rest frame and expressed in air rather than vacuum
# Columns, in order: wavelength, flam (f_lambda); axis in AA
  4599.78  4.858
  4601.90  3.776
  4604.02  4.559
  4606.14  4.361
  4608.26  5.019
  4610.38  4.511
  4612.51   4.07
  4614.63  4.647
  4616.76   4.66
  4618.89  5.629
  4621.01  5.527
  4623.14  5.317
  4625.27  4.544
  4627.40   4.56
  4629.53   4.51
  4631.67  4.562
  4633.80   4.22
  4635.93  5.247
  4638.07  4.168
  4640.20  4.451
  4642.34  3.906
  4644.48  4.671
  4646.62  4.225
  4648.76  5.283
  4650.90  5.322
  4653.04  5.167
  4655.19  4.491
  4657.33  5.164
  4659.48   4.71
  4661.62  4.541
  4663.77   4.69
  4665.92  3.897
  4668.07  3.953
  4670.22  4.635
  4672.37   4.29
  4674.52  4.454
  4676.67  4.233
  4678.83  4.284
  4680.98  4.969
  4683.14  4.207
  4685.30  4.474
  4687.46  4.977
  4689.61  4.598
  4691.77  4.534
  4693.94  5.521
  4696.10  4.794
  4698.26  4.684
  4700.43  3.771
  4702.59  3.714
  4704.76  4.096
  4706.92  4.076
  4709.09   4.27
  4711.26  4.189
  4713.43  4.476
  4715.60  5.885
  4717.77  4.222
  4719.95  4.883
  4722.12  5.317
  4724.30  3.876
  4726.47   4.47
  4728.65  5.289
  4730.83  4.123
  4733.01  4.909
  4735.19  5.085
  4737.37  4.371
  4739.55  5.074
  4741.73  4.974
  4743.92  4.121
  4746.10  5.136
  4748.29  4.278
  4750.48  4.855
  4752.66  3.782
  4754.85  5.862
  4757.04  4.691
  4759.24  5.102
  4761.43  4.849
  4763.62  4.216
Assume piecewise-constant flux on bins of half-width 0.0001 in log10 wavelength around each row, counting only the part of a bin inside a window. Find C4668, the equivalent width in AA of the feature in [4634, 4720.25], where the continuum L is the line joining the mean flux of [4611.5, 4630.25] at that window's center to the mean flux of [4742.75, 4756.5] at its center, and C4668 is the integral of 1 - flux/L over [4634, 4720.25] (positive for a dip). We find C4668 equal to 4.0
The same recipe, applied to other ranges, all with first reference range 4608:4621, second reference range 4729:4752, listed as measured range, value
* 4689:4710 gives 1.5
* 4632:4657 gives 0.6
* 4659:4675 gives 1.3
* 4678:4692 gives 0.5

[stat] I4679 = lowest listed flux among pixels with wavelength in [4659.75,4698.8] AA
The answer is 3.897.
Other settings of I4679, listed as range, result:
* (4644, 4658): 4.225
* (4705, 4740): 3.876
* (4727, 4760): 3.782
